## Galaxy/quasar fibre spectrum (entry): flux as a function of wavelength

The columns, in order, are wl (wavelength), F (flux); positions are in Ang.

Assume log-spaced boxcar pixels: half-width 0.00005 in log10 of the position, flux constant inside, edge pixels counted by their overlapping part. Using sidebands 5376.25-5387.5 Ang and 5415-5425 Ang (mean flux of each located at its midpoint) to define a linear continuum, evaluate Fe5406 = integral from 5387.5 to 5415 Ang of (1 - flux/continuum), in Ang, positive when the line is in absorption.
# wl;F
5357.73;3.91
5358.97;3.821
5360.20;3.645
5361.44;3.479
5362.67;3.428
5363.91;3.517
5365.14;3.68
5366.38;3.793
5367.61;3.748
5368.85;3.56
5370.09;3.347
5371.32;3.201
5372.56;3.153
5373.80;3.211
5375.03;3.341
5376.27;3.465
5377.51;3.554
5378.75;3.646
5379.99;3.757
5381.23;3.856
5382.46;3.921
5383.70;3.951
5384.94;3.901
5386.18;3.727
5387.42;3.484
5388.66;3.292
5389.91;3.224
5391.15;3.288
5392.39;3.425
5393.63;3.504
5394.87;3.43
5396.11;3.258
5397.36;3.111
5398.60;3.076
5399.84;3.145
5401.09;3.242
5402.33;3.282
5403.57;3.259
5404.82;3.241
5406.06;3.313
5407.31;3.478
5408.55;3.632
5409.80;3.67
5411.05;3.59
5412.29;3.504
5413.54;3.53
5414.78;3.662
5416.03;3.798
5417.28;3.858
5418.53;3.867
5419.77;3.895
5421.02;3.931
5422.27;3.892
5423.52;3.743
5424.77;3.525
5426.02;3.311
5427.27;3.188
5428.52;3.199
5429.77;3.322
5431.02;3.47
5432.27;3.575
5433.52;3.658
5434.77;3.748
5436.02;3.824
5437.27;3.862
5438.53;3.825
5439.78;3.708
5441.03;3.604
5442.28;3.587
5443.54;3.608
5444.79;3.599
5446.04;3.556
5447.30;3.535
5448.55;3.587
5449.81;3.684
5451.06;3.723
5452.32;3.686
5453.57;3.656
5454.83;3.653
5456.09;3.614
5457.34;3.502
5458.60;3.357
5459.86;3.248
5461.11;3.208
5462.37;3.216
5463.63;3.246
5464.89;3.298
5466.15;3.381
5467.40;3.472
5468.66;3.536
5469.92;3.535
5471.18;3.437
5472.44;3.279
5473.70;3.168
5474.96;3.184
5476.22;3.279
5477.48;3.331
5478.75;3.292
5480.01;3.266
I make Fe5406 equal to 3.0 Ang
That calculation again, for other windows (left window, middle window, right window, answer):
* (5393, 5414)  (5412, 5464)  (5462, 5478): -3.7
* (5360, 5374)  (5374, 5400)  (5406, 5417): 0.3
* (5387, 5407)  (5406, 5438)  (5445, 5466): -2.4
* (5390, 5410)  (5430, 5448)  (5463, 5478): -1.7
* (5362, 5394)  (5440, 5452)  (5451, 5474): -0.6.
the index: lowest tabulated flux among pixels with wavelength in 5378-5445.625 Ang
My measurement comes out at 3.076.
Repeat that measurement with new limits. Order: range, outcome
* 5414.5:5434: 3.188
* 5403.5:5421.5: 3.241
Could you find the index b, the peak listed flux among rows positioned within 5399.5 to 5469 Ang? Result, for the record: 3.931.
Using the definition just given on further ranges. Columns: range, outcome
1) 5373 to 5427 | 3.951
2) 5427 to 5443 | 3.862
